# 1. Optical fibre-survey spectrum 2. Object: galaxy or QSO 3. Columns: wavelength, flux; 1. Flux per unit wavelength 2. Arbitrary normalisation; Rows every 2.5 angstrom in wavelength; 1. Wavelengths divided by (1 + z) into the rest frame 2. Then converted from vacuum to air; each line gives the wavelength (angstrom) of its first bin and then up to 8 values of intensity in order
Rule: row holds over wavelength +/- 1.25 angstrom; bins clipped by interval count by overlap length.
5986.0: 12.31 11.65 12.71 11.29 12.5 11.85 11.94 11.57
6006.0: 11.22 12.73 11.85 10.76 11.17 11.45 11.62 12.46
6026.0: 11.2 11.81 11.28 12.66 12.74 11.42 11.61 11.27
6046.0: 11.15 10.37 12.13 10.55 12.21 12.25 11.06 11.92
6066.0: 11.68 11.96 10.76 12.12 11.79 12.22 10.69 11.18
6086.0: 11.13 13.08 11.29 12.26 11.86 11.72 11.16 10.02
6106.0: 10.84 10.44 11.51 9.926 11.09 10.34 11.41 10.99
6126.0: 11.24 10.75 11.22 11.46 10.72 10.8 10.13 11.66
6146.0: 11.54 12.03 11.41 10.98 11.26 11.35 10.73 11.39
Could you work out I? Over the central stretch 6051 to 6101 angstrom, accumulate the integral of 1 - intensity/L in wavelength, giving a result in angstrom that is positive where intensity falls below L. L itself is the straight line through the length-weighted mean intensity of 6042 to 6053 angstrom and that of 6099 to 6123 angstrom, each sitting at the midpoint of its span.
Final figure -3.0 angstrom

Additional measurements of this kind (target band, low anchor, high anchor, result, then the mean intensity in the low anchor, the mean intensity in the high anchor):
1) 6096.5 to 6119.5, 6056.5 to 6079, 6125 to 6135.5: 1.08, 11.8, 11.1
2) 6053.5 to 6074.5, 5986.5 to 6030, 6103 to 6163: -0.45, 11.8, 11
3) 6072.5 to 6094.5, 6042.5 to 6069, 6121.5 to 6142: -0.88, 11.5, 10.9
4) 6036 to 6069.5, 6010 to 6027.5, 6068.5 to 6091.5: 0.04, 11.5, 11.6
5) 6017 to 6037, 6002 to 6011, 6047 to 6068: -0.28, 11.8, 11.5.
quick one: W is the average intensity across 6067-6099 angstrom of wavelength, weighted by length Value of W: 11.7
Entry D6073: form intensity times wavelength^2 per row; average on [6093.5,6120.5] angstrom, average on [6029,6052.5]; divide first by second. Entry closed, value 0.96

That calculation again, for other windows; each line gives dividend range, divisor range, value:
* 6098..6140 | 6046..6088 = 0.96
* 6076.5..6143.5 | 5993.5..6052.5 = 0.98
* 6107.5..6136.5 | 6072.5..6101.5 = 0.94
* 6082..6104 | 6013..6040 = 1.01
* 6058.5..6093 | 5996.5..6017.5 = 1.02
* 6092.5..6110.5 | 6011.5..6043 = 0.98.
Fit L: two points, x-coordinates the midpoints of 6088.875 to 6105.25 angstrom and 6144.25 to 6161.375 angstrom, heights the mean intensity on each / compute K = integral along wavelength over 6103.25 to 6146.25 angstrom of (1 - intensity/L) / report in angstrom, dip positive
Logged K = 1.9 angstrom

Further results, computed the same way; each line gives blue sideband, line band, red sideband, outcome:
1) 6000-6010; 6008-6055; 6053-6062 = 0.6 angstrom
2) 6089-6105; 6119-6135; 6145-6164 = 0.4 angstrom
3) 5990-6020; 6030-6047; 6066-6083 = -0.1 angstrom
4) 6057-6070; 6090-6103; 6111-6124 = -0.5 angstrom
